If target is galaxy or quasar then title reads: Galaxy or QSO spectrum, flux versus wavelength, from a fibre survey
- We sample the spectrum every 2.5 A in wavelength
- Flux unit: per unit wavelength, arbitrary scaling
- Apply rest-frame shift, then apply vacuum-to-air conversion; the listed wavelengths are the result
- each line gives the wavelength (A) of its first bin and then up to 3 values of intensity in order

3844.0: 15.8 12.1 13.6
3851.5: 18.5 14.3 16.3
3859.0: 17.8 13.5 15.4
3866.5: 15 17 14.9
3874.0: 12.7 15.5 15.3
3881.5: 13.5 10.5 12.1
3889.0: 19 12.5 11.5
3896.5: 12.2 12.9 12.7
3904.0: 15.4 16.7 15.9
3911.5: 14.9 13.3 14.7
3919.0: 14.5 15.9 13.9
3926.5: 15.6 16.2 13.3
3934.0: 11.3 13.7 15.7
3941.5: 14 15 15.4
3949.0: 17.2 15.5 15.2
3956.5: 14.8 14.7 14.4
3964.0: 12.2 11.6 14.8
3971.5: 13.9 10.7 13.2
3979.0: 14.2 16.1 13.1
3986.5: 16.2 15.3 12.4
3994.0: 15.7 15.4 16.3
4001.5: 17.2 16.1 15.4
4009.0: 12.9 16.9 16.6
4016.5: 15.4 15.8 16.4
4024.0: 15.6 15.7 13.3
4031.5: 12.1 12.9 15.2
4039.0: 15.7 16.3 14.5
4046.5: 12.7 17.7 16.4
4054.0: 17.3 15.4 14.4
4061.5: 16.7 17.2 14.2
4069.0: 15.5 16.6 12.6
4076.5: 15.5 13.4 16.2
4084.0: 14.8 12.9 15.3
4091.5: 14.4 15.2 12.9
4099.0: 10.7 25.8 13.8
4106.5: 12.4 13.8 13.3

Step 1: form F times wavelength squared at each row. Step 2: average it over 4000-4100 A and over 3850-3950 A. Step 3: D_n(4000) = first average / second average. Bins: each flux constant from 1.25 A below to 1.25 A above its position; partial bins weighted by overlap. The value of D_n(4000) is 1.11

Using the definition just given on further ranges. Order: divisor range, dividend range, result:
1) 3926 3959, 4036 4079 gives 1.11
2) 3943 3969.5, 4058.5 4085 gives 1.10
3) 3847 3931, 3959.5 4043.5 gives 1.06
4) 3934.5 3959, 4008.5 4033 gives 1.04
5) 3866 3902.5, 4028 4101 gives 1.18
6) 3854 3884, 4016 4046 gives 1.08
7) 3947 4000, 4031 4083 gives 1.10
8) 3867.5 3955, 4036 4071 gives 1.17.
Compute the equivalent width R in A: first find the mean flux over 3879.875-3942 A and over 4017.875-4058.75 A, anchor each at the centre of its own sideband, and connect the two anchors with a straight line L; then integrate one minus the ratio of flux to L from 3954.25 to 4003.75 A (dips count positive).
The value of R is 0.97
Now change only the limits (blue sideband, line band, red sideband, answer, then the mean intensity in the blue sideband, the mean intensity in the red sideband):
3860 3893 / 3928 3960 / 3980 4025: 0.5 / 14.4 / 15.5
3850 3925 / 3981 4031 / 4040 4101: -1.4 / 14.6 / 15.1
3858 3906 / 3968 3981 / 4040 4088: 1.1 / 14.2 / 15.3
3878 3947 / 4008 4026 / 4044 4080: -0.8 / 14.2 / 15.4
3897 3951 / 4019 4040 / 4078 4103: 0.4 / 14.7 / 15.2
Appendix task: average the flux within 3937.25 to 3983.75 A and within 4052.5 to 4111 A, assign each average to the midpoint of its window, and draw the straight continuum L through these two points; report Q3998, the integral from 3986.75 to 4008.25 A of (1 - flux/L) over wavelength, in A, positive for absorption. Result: -1.3 A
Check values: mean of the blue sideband 14.3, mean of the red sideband 15.1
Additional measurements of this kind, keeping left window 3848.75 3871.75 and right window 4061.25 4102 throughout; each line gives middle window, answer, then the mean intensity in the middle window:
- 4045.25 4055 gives -0.54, 16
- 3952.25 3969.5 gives 1.64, 14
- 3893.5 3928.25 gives 2.70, 14.4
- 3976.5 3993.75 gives 0.95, 14.5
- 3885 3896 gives 1.45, 13.6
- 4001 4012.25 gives -0.19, 15.5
